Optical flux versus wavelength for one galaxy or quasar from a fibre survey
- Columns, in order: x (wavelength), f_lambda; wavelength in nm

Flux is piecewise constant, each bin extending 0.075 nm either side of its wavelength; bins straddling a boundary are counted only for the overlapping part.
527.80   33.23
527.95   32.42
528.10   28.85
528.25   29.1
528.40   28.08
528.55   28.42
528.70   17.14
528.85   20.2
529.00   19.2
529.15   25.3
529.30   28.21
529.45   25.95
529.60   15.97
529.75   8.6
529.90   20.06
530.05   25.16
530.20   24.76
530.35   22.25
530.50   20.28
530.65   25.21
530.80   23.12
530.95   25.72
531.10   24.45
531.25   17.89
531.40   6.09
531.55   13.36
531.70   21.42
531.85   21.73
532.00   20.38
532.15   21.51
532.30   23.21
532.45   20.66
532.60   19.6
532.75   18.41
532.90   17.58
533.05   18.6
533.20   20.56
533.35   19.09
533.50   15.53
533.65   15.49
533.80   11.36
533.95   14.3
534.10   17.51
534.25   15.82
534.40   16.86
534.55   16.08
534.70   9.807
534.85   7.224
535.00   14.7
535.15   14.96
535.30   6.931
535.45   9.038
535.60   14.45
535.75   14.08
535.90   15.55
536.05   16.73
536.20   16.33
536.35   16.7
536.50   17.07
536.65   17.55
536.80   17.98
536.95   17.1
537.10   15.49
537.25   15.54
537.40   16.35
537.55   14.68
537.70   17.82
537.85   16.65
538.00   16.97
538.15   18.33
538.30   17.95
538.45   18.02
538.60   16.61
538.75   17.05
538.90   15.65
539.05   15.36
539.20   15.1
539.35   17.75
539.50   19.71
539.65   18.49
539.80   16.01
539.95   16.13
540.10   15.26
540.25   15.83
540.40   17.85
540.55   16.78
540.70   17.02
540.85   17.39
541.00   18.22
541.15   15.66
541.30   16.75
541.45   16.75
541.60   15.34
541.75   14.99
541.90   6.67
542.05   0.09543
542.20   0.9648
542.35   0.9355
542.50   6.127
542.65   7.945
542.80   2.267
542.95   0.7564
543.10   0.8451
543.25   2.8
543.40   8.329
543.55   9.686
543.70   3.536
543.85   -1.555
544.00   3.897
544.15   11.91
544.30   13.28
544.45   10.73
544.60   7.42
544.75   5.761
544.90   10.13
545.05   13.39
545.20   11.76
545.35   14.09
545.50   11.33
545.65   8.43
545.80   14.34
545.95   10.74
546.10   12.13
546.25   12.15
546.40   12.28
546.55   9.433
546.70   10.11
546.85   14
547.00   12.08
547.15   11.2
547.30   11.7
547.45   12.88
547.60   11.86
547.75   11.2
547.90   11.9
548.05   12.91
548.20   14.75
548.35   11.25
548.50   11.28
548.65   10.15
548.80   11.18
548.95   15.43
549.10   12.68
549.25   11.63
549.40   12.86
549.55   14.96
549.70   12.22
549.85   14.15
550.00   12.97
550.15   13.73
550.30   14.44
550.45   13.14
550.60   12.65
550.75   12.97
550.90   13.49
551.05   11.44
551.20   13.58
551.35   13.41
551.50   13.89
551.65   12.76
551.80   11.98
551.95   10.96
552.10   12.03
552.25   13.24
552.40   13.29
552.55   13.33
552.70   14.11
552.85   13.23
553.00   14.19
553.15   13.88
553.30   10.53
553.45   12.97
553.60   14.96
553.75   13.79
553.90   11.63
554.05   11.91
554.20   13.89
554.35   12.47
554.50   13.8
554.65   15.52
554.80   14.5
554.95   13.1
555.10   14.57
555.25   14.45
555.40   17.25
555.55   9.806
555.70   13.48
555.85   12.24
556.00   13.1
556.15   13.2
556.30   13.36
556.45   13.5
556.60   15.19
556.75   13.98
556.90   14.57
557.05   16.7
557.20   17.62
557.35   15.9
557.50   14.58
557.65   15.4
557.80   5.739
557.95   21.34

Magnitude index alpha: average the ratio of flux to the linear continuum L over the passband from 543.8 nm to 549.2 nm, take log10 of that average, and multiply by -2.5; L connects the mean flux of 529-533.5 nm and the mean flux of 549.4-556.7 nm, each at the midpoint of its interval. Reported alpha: 0.35 mag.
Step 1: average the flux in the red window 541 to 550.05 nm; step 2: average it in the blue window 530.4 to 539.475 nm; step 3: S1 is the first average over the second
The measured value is 0.60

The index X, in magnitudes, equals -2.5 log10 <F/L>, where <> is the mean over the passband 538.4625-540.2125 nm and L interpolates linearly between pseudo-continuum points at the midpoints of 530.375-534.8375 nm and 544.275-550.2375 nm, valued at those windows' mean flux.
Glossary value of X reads -0.09 mag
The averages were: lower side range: 18.2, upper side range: 11.9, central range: 16.7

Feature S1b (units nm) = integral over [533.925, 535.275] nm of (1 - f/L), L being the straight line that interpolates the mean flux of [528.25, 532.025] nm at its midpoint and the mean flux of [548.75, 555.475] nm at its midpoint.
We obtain 0.40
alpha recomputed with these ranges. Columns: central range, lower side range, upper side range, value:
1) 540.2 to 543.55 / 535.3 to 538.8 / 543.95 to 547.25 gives 0.329 mag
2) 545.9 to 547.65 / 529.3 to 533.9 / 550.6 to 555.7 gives 0.275 mag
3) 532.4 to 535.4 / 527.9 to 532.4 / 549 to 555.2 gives 0.313 mag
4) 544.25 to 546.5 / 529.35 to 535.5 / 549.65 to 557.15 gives 0.328 mag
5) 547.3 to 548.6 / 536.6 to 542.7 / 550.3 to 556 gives 0.140 mag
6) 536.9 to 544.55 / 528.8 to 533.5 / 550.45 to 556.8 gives 0.369 mag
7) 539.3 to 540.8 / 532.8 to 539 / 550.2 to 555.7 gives -0.135 mag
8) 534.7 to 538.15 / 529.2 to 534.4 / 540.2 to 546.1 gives 0.024 mag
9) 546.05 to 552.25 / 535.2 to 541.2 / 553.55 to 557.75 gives 0.187 mag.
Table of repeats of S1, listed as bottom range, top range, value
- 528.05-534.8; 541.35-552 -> 0.53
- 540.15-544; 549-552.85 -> 1.42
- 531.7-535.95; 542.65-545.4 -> 0.44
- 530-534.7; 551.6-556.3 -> 0.70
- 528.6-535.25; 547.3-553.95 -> 0.69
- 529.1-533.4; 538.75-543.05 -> 0.62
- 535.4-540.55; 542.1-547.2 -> 0.50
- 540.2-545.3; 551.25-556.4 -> 1.41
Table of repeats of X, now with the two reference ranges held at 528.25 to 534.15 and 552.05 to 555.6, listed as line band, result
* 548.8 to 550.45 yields 0.10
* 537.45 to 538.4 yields 0.07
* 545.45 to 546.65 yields 0.36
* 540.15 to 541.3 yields 0.03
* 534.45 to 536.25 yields 0.41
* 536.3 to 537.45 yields 0.11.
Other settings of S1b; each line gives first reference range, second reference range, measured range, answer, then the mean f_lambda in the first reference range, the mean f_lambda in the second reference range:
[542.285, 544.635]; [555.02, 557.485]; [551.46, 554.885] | -0.27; 5.54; 14.3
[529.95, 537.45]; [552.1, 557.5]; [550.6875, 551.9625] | 0.14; 17.4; 13.8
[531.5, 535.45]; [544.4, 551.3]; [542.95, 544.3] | 0.83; 16.5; 12.1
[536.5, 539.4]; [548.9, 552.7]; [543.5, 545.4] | 0.79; 16.7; 13.1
